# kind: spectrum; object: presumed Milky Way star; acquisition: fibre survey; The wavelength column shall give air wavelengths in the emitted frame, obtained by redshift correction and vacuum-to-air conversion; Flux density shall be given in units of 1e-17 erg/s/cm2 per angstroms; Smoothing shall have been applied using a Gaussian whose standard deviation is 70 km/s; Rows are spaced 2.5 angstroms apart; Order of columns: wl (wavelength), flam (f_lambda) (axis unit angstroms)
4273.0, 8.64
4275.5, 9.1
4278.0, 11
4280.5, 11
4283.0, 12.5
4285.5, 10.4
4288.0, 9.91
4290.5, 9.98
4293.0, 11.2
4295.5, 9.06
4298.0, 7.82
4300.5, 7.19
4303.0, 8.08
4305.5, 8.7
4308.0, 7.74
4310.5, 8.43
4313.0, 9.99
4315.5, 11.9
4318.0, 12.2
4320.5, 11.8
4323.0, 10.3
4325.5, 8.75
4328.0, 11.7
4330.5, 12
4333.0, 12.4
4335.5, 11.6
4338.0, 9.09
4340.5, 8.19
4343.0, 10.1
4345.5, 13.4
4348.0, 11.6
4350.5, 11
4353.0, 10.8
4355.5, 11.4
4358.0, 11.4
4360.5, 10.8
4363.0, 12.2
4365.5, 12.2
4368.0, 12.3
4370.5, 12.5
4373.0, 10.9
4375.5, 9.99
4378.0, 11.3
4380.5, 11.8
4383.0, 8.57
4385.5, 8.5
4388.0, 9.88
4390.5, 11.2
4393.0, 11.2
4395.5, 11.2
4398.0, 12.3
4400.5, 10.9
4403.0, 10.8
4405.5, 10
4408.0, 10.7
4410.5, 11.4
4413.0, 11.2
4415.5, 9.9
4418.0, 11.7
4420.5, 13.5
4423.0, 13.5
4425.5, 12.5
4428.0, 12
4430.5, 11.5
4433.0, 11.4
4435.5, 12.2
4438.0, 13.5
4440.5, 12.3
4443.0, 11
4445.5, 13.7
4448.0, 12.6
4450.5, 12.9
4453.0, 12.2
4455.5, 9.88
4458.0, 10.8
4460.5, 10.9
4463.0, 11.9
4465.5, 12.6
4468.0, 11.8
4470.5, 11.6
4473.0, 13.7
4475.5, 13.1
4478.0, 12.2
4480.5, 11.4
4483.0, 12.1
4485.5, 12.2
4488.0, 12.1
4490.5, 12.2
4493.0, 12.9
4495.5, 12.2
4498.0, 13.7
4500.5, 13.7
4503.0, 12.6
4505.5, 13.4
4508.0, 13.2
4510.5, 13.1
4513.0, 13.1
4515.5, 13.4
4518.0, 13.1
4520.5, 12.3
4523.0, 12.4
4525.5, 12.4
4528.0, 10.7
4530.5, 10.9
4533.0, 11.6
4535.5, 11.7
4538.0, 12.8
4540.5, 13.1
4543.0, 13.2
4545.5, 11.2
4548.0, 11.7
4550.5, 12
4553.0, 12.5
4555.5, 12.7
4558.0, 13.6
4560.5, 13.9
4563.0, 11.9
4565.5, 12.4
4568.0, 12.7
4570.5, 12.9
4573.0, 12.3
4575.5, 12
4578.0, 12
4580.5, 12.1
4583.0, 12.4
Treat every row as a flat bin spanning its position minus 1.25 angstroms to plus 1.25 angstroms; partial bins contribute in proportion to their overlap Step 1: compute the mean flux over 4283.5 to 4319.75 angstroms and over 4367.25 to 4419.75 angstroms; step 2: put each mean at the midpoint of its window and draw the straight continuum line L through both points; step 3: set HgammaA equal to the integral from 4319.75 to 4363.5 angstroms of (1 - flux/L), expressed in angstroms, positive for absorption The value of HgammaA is -3.7 angstroms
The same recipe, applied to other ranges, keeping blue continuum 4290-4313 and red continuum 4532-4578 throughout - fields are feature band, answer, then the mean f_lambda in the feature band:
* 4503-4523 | -2.00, 13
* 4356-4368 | -2.61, 11.7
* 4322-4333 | -2.16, 10.9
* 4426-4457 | -3.81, 12.1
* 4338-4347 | -1.02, 10.4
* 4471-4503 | -3.22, 12.6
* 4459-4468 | -0.54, 11.8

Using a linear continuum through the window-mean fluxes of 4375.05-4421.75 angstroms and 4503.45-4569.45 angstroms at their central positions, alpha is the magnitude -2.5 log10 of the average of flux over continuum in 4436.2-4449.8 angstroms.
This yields -0.11 mag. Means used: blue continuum 10.9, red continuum 12.5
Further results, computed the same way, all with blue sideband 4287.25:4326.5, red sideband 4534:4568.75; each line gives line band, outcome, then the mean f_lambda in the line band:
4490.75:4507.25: -0.10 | 13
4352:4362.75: -0.10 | 11.2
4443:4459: -0.06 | 12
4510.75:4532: -0.01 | 12.3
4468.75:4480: -0.08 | 12.5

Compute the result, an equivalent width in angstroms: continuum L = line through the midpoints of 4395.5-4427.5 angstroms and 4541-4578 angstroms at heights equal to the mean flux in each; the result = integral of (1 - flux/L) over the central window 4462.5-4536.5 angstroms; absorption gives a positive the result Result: -2.1 angstroms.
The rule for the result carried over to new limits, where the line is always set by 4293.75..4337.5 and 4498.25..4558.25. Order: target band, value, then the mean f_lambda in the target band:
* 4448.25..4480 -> -0.6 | 12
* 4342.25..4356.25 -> -1.4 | 11.4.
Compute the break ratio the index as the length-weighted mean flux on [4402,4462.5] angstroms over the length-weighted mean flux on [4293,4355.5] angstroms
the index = 1.2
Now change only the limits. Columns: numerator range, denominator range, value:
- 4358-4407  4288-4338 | 1.10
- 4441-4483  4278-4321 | 1.22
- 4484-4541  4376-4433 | 1.13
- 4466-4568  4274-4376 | 1.18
